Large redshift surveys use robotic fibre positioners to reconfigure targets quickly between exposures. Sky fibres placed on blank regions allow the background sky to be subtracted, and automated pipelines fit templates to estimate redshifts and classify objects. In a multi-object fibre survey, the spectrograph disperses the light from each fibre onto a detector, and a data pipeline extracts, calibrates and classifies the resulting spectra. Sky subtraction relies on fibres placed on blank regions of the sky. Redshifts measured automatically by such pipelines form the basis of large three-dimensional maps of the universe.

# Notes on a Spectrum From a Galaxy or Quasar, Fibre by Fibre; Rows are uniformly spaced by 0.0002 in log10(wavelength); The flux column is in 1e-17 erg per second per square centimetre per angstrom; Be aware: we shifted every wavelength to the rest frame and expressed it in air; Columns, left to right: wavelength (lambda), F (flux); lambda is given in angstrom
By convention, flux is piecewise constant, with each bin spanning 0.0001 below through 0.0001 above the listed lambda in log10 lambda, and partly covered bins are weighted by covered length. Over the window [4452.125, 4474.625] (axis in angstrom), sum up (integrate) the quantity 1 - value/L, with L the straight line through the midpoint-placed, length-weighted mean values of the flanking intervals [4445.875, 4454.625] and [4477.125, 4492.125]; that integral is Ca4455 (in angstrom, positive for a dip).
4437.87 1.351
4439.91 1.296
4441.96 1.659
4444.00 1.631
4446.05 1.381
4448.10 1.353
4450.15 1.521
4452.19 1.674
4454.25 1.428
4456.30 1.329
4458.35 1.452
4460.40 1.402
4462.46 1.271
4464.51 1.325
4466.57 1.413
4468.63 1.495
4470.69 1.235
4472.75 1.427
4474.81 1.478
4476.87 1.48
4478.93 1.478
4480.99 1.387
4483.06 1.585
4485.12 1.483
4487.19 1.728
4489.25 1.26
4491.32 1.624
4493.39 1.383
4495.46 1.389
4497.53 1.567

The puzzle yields 1.4 angstrom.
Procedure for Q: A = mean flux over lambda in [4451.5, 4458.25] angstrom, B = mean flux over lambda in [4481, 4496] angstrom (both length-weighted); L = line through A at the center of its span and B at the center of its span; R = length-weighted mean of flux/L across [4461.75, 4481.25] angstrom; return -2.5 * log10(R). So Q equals 0.056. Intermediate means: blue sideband 1.46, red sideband 1.49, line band 1.4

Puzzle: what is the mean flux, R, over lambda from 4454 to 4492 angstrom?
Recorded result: 1.43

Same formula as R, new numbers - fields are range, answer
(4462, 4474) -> 1.37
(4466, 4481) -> 1.43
